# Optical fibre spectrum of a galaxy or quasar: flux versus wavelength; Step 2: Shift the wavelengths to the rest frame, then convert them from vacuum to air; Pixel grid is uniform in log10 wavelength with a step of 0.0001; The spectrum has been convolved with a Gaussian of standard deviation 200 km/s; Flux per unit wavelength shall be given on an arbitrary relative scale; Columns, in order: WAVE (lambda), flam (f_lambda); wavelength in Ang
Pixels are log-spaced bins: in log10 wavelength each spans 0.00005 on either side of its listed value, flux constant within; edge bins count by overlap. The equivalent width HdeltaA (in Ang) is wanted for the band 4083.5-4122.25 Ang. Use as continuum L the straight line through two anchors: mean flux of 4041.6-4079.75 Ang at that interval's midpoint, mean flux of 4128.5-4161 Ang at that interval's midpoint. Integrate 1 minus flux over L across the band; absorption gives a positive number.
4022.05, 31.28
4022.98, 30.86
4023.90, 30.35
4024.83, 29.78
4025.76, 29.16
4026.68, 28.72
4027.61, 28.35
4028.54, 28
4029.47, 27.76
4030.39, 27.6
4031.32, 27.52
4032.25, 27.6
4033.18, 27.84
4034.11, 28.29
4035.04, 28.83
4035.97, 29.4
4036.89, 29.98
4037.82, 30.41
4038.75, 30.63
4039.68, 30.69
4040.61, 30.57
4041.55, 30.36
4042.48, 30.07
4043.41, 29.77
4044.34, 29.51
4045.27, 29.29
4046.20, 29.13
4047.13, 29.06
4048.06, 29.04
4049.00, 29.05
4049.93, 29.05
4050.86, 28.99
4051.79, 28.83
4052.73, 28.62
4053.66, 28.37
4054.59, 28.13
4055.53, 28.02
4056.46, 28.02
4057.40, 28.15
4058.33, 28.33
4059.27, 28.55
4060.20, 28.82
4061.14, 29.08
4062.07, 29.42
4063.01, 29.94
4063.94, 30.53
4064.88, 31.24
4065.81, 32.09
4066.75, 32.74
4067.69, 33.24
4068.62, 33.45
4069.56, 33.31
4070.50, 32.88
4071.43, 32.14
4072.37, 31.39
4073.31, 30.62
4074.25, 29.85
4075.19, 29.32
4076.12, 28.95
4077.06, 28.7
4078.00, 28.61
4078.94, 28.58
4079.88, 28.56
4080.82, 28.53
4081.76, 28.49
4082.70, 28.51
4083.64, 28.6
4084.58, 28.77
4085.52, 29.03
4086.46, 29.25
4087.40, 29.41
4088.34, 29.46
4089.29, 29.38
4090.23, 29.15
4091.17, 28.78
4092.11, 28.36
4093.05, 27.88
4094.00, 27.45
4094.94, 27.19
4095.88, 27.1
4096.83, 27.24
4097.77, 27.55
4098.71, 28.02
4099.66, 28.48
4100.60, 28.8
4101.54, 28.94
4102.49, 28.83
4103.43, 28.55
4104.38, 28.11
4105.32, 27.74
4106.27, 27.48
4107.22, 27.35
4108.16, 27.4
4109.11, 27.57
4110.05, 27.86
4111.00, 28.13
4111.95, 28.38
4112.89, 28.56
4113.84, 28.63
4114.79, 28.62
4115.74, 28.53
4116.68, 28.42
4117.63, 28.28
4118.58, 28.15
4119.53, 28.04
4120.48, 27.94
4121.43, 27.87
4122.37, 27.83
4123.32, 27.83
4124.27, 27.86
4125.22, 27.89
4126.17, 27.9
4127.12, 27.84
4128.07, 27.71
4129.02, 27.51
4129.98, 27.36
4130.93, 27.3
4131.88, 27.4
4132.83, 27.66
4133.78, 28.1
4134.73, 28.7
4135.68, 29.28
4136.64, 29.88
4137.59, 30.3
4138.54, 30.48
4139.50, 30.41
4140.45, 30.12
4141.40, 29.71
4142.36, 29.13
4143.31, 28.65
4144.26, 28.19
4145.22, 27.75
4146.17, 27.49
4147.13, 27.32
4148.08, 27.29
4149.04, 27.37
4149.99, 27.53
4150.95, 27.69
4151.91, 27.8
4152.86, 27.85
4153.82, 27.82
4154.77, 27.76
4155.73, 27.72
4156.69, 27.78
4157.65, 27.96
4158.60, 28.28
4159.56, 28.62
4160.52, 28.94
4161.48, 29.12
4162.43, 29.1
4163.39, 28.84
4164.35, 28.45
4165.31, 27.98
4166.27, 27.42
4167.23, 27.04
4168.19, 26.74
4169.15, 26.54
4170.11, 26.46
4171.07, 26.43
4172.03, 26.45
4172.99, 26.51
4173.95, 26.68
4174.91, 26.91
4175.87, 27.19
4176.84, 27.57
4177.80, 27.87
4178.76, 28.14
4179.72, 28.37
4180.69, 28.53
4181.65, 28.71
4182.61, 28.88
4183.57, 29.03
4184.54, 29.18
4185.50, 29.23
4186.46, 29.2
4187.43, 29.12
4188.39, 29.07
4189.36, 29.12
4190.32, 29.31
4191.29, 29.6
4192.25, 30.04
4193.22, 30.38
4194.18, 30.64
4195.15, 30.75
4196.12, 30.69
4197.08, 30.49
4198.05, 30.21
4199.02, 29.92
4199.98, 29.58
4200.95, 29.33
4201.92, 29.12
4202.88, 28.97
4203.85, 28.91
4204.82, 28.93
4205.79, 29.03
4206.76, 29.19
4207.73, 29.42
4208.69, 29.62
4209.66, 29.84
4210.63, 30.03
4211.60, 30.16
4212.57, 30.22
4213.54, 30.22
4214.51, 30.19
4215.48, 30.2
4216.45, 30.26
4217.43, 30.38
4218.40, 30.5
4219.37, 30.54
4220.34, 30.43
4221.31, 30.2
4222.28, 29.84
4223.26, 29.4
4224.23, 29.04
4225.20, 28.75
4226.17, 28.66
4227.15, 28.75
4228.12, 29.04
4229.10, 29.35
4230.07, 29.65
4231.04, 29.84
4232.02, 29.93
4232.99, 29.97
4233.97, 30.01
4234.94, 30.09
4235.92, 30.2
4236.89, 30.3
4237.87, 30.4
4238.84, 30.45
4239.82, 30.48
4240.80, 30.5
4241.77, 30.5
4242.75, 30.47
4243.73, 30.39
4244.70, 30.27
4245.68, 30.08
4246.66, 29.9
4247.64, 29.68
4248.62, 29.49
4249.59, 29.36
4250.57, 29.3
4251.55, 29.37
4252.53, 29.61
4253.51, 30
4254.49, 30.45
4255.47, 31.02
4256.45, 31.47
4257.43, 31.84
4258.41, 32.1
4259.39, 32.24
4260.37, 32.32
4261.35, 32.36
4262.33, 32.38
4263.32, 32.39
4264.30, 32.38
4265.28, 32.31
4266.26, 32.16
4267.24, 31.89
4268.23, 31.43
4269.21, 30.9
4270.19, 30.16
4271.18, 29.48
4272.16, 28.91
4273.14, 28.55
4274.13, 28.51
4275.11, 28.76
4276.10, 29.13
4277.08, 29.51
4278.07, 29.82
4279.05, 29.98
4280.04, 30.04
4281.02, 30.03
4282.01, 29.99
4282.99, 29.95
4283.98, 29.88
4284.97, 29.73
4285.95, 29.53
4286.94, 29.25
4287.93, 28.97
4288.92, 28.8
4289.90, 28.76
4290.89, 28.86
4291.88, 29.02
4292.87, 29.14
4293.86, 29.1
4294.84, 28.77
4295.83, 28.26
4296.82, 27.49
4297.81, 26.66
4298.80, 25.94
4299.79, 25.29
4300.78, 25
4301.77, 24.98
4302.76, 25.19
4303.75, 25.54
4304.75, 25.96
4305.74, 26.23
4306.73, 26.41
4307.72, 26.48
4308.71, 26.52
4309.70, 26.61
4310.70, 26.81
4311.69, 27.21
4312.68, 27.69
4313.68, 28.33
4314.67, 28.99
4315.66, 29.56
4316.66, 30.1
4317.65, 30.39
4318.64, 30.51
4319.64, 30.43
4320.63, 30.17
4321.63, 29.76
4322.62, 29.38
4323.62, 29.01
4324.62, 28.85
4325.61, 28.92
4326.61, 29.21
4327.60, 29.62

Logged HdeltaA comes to 1.1 Ang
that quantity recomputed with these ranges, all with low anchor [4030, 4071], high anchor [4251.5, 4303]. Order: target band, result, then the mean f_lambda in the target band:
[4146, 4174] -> 1.9 Ang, 27.6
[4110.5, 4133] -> 1.3 Ang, 28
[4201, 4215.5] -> 0.0 Ang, 29.6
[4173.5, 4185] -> 0.6 Ang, 28.1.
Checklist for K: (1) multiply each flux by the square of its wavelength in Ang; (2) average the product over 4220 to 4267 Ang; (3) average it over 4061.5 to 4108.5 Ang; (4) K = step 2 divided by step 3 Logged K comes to 1.12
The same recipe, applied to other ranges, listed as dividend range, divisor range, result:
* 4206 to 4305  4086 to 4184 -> 1.12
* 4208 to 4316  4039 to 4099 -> 1.10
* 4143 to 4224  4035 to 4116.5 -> 1.04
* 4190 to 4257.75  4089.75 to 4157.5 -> 1.11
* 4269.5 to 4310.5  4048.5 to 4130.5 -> 1.07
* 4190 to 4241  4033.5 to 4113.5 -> 1.10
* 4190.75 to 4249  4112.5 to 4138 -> 1.11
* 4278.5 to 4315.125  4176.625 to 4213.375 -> 0.99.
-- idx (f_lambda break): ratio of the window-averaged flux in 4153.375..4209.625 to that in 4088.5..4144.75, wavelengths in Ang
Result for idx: 1.0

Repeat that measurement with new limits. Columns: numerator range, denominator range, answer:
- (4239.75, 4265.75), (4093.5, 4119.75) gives 1.10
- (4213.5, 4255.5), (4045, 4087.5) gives 1.01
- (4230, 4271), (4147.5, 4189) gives 1.10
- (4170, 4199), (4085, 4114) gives 1.02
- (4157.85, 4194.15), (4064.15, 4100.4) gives 0.96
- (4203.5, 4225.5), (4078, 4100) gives 1.05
